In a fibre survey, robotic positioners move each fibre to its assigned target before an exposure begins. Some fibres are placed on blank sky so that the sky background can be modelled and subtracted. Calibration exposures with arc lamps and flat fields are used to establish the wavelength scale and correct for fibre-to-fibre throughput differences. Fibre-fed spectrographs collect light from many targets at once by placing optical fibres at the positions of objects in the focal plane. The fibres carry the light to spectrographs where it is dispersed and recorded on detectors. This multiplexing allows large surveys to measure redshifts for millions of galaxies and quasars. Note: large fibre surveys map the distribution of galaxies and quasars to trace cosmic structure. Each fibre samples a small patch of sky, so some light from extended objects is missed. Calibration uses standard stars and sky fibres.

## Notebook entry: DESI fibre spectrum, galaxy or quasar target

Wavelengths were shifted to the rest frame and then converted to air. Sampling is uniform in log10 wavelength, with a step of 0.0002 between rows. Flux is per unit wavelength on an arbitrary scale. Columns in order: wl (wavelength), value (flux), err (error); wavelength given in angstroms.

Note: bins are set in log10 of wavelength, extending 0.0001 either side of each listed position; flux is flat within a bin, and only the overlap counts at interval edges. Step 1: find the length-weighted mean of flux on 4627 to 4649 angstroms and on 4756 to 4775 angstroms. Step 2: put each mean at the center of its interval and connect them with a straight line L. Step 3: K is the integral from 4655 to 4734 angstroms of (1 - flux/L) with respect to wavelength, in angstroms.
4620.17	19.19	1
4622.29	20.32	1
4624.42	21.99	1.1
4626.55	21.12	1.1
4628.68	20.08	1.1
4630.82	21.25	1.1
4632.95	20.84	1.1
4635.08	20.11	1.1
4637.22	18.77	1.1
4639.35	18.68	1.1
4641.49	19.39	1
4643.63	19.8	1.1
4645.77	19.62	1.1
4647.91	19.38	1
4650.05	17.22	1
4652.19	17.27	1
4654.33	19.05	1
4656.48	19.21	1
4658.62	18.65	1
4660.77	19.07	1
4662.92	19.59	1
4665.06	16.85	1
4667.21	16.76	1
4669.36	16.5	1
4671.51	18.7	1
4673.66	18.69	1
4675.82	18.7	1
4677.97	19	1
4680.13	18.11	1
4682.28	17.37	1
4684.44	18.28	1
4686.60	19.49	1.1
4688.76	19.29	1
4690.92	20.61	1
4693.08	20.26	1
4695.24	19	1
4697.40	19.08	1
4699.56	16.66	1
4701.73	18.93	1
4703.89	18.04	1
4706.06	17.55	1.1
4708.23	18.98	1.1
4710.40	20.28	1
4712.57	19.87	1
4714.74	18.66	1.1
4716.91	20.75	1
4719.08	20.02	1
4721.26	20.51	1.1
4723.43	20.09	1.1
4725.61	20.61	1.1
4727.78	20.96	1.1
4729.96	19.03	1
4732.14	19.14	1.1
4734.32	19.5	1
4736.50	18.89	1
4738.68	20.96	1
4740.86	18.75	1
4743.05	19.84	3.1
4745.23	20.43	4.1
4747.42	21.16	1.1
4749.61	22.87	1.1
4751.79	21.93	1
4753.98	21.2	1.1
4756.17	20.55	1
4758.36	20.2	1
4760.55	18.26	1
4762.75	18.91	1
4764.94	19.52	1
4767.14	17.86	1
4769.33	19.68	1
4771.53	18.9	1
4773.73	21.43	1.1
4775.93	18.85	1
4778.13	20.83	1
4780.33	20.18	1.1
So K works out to 2.6 angstroms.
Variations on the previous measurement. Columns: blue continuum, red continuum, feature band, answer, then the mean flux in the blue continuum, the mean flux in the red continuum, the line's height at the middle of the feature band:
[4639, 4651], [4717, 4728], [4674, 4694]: 0.8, 19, 20.4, 19.7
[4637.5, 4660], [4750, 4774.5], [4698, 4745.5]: 0.2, 18.8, 19.9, 19.5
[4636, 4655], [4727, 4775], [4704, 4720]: 0.2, 18.8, 20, 19.5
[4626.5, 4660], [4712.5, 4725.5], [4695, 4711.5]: 1.1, 19.3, 20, 19.9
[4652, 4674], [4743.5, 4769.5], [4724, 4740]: -0.1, 18.2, 20.2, 19.7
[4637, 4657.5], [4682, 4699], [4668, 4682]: 0.6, 18.8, 19.2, 19.1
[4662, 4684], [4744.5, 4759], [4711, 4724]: -0.1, 18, 21.2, 19.8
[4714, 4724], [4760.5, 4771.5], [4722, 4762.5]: -1.5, 20.1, 18.9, 19.5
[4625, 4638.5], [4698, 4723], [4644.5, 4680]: 2.7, 20.4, 19.1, 19.9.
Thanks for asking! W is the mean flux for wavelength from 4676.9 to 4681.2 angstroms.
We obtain 18.5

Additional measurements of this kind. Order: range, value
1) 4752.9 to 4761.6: 20.1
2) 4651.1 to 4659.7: 18.5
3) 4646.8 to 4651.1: 18.3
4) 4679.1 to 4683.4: 17.8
